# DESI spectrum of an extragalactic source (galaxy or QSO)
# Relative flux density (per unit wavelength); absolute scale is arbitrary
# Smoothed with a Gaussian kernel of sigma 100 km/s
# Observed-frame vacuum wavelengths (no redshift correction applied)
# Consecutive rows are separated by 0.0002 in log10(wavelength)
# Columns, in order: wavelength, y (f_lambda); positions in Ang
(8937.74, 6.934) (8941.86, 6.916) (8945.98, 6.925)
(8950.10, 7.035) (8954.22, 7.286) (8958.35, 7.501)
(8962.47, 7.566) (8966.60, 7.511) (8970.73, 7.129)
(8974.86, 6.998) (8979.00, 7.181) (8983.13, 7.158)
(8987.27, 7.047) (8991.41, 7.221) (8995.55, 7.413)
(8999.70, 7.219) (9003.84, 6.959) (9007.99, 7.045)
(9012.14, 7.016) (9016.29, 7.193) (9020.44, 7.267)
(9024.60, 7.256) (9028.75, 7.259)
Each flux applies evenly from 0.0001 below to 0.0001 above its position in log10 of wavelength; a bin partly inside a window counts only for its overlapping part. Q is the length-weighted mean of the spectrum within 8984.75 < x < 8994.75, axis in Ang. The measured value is 7.17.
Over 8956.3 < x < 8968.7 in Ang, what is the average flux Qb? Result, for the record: 7.53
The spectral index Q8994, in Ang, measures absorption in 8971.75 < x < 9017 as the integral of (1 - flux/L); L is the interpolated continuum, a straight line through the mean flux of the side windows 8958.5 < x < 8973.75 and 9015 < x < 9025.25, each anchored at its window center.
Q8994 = 1.1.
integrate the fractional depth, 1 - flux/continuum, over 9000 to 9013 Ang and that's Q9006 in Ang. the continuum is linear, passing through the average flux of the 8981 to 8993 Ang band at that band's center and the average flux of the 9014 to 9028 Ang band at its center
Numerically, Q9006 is 0.29 Ang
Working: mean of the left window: 7.14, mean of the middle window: 7.04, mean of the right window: 7.24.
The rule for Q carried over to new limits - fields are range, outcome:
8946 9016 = 7.2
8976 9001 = 7.2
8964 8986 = 7.2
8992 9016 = 7.14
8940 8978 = 7.21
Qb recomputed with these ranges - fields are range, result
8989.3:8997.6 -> 7.32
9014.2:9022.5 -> 7.23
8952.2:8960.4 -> 7.39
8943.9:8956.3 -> 7.08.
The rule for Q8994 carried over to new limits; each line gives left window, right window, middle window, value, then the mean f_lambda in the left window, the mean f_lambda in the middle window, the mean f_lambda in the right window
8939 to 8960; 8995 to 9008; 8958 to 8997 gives -0.70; 7.12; 7.26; 7.15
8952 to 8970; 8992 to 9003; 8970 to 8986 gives 0.53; 7.44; 7.11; 7.26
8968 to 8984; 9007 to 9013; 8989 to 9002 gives -0.37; 7.13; 7.27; 7.03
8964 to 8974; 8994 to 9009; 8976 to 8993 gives 0.21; 7.29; 7.14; 7.16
